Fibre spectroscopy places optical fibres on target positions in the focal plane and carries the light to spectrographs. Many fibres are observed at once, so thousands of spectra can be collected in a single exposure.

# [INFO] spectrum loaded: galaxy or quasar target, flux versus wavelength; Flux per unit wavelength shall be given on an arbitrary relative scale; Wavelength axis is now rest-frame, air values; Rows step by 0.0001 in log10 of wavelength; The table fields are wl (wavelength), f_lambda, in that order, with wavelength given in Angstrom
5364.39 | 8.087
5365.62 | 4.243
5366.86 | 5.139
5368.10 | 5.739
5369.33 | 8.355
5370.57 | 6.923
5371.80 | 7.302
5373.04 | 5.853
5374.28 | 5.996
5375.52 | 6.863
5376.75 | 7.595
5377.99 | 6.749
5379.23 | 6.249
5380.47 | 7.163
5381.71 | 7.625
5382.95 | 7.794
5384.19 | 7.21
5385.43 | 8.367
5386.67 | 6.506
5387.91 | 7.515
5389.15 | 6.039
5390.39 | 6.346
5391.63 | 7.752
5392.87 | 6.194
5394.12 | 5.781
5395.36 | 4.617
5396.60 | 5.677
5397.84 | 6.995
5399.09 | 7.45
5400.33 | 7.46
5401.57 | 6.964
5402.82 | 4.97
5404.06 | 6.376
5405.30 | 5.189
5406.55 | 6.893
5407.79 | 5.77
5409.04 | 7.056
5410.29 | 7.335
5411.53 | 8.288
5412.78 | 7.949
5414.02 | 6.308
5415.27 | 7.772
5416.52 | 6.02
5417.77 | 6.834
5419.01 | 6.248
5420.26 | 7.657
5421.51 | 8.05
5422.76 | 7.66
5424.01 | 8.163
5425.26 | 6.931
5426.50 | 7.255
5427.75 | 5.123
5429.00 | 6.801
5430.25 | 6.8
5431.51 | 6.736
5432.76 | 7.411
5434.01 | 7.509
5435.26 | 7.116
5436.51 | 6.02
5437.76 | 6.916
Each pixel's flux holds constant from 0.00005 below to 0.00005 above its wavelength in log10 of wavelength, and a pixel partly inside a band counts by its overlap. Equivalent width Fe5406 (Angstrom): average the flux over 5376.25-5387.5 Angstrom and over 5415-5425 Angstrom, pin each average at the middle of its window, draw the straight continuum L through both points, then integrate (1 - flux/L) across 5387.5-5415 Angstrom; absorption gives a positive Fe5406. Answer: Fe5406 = 2.5 Angstrom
